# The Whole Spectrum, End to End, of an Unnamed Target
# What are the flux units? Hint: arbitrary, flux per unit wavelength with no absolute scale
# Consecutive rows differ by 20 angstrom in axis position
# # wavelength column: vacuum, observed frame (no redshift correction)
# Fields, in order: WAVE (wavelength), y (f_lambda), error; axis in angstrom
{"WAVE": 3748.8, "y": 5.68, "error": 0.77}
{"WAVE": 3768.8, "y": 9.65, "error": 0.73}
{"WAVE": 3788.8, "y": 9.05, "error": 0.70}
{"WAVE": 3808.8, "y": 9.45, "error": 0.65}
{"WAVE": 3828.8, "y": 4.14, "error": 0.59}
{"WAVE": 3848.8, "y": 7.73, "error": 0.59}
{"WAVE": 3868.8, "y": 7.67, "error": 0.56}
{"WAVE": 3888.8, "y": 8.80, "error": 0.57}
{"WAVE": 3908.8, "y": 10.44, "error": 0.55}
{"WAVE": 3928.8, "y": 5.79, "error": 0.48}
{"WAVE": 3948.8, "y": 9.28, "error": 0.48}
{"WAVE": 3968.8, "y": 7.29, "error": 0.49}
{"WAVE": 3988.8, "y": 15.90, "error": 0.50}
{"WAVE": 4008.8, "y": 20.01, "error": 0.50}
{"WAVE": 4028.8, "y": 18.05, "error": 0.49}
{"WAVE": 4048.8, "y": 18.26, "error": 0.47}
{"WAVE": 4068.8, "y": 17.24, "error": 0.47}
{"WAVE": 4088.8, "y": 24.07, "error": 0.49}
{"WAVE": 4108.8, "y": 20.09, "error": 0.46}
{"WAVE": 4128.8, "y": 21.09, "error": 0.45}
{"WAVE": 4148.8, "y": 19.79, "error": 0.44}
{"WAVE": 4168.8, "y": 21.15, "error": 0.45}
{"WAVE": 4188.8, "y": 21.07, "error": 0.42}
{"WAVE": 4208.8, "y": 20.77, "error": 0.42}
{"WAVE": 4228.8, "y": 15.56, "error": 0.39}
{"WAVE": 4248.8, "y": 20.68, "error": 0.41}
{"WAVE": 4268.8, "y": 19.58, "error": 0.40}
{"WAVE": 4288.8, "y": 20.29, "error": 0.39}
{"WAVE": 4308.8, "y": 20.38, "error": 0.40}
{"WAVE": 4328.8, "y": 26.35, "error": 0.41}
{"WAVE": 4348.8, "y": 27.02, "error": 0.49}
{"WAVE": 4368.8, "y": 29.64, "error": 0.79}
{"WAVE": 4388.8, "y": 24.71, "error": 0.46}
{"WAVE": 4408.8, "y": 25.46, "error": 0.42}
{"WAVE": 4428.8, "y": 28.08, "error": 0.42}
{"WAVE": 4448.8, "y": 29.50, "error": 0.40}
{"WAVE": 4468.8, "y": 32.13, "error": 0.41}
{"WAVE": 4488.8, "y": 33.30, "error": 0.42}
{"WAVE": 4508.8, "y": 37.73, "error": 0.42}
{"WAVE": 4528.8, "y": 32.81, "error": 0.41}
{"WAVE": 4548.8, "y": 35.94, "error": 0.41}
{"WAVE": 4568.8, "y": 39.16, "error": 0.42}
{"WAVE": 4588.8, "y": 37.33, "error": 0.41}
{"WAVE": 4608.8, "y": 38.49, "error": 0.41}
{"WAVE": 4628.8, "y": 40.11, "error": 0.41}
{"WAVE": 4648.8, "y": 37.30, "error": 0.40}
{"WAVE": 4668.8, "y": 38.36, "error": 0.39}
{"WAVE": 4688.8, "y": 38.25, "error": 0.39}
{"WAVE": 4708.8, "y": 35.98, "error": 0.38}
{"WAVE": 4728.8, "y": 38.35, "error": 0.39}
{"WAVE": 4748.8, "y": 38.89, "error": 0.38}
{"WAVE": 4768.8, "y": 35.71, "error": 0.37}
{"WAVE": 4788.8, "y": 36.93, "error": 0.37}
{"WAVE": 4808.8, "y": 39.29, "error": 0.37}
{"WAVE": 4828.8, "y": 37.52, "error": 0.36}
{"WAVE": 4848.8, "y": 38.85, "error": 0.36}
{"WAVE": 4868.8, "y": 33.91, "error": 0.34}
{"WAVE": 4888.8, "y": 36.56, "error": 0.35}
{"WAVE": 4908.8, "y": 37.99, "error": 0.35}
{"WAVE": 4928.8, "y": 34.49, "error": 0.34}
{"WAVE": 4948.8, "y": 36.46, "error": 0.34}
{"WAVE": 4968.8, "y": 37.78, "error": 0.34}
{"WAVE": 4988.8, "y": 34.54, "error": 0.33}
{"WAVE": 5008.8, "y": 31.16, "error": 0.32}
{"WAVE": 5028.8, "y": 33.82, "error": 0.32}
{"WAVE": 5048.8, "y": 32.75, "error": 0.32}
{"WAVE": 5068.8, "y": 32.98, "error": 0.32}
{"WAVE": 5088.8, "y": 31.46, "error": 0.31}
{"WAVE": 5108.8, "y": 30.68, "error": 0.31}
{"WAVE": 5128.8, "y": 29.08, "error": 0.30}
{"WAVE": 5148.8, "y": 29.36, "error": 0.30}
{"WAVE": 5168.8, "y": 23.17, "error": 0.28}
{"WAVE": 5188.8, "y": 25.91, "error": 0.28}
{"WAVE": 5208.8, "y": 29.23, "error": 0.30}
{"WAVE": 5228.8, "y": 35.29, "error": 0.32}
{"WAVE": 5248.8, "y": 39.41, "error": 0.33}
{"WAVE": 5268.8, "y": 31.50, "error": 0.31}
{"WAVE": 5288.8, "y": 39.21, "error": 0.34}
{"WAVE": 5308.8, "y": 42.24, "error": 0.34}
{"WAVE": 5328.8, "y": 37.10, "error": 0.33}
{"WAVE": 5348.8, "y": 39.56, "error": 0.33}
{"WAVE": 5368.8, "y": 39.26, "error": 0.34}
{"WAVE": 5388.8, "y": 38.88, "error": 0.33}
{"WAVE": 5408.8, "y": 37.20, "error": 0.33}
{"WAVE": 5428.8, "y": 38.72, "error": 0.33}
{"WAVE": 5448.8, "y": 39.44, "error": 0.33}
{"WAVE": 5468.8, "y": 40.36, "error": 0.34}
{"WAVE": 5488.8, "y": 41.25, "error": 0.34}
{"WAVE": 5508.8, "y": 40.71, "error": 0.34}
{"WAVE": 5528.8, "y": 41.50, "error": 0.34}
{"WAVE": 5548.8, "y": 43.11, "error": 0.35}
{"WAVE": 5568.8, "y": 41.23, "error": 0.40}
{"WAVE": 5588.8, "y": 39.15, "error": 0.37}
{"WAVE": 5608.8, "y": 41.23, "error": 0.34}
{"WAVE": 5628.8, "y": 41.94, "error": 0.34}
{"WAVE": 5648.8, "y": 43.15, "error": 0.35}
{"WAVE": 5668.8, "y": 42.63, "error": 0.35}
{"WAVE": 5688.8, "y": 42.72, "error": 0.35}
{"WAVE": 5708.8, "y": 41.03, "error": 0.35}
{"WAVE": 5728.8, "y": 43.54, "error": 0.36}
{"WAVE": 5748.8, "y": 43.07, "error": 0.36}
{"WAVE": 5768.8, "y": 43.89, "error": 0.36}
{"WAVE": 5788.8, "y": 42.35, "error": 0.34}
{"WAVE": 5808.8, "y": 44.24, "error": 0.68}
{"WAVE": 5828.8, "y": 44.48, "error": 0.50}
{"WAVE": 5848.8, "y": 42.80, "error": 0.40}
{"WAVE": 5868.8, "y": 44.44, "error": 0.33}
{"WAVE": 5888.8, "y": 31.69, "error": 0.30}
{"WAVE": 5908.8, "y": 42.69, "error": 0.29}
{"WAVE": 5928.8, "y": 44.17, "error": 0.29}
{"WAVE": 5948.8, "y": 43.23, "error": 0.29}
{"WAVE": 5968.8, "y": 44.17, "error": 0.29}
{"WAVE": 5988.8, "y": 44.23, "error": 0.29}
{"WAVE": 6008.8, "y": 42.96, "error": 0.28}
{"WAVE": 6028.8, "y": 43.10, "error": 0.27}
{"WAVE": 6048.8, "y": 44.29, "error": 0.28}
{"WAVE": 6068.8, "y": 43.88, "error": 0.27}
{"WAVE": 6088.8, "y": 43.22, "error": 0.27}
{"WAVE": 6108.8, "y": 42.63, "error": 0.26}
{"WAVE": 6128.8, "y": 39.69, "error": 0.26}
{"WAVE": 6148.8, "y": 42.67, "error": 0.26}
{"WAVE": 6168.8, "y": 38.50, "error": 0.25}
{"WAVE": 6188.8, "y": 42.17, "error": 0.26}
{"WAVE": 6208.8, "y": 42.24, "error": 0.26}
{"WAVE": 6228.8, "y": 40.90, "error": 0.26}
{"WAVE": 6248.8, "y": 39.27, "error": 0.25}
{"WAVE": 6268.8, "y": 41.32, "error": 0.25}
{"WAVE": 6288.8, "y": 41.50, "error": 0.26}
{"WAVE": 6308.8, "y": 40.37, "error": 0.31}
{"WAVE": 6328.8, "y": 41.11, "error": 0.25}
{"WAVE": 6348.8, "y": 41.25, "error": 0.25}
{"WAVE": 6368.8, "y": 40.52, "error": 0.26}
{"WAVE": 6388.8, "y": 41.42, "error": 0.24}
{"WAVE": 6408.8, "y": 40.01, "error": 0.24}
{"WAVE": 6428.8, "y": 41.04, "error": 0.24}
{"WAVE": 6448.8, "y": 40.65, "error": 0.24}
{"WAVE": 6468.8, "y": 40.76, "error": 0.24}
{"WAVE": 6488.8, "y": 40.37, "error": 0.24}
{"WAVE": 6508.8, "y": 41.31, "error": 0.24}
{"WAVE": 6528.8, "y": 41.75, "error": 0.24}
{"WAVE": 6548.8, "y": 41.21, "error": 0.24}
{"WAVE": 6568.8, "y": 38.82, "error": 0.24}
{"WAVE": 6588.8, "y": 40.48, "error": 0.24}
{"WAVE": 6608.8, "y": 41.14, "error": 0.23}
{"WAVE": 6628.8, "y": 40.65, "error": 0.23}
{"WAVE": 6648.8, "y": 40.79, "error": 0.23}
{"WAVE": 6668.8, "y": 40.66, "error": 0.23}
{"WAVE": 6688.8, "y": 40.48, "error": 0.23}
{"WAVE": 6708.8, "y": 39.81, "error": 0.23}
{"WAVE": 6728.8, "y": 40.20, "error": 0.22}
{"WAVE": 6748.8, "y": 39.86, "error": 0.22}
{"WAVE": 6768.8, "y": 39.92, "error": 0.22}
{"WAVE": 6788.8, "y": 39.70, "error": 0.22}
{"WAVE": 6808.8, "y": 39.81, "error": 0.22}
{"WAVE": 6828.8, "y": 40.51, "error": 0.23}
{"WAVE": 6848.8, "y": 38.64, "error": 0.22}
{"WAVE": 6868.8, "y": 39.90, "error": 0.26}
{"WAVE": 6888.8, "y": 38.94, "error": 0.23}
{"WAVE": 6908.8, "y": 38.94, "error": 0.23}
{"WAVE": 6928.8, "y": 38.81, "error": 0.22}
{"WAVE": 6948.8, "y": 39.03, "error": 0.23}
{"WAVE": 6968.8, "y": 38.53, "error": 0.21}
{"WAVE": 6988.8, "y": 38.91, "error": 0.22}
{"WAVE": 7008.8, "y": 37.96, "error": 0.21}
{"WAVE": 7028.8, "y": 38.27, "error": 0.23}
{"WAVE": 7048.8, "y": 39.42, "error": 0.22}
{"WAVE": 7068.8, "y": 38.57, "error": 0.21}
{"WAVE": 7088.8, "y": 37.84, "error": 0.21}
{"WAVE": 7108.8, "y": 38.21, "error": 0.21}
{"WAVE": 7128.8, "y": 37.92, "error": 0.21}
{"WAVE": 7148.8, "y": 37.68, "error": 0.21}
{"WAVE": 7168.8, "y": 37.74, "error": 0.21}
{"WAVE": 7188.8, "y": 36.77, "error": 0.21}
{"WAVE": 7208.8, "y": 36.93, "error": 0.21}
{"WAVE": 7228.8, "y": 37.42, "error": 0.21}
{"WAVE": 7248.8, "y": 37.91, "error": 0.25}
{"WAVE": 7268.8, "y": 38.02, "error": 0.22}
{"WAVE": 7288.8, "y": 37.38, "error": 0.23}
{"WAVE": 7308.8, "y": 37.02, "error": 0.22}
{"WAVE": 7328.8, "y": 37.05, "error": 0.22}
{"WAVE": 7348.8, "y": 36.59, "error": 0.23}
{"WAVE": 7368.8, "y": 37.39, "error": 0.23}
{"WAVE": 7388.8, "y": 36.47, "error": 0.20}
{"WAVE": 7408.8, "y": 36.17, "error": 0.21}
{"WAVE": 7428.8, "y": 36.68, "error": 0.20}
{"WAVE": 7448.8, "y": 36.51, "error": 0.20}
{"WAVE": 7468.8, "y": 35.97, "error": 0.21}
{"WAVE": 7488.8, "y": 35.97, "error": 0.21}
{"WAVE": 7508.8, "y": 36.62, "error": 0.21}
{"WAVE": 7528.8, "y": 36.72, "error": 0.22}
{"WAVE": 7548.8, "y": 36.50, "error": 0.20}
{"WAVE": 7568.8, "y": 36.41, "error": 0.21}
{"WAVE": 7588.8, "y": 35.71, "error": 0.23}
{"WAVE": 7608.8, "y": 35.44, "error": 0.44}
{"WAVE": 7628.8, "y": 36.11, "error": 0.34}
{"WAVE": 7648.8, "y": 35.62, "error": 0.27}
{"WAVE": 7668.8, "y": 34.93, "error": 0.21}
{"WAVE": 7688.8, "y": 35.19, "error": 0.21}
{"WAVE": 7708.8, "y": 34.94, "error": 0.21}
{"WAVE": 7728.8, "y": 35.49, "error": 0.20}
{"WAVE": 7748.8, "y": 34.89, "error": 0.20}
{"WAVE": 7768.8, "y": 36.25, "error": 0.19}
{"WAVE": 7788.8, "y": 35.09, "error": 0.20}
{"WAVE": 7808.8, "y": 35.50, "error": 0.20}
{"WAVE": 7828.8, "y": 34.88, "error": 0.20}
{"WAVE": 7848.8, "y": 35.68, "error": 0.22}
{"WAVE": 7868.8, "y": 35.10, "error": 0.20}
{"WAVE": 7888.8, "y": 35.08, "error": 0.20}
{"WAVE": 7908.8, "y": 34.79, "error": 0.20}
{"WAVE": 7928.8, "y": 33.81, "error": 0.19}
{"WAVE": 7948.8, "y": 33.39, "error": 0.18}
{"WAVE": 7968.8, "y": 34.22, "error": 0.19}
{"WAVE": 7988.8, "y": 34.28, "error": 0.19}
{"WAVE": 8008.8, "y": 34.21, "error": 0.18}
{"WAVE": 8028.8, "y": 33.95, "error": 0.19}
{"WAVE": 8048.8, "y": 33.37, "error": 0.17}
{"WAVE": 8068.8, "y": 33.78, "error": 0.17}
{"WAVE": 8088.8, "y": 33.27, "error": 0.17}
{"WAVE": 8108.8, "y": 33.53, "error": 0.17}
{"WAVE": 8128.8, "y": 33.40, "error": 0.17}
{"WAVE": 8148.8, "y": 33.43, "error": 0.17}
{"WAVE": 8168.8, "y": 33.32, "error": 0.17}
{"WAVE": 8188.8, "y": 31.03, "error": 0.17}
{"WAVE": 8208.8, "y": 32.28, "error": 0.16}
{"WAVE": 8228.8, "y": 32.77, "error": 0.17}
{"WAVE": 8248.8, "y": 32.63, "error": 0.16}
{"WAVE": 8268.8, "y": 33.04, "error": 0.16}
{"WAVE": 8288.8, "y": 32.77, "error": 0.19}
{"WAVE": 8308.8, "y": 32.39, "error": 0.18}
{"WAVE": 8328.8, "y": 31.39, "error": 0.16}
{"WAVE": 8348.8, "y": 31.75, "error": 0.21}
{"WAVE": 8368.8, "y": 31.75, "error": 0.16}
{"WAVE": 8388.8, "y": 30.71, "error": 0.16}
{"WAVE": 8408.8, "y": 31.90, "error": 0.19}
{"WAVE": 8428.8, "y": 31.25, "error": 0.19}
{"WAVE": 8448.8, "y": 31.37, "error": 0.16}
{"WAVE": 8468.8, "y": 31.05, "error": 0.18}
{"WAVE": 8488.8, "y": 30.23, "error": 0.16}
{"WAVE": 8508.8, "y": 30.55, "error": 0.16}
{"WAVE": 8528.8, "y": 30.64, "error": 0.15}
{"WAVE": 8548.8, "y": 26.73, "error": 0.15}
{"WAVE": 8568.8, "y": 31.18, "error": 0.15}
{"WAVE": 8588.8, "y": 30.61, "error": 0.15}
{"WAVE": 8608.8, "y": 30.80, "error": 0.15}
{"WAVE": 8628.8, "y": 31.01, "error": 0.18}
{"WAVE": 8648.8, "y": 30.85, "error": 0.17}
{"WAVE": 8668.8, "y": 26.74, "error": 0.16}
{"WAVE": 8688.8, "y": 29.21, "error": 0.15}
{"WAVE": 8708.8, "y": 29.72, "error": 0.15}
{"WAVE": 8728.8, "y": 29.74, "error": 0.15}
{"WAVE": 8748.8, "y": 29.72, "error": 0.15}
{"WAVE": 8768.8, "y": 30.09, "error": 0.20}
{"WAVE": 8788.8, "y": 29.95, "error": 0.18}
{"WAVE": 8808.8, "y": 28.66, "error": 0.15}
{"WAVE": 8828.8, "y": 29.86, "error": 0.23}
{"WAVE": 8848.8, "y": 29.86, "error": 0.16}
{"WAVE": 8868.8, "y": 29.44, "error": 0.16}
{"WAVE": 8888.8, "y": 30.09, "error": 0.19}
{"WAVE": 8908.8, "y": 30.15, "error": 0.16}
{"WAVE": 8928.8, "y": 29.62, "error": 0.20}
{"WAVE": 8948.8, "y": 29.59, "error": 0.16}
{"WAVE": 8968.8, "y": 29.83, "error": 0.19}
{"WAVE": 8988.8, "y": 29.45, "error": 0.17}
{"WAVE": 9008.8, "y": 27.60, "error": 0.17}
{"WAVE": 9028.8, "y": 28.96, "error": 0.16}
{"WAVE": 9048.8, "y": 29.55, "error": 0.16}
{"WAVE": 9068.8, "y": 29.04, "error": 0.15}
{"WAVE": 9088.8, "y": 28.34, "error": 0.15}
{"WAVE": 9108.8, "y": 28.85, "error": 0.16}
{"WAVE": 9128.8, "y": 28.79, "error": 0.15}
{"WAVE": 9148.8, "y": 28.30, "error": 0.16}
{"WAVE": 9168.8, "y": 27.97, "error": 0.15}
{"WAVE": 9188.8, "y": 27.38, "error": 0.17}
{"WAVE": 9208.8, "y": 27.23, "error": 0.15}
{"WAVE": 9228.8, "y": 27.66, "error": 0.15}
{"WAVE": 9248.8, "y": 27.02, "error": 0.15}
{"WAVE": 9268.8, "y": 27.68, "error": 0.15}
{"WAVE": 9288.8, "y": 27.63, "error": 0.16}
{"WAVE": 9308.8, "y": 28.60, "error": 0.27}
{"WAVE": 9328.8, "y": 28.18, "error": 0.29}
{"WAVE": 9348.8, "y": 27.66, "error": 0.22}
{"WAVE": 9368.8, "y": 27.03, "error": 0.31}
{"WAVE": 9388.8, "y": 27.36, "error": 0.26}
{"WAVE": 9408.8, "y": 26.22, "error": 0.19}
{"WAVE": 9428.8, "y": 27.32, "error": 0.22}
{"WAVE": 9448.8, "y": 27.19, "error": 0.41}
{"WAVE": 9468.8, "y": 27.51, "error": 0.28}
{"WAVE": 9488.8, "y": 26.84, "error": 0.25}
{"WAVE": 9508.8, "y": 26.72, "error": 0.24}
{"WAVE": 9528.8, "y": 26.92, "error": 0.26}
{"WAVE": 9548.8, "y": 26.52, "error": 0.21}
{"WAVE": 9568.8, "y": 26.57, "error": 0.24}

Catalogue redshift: 0.00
